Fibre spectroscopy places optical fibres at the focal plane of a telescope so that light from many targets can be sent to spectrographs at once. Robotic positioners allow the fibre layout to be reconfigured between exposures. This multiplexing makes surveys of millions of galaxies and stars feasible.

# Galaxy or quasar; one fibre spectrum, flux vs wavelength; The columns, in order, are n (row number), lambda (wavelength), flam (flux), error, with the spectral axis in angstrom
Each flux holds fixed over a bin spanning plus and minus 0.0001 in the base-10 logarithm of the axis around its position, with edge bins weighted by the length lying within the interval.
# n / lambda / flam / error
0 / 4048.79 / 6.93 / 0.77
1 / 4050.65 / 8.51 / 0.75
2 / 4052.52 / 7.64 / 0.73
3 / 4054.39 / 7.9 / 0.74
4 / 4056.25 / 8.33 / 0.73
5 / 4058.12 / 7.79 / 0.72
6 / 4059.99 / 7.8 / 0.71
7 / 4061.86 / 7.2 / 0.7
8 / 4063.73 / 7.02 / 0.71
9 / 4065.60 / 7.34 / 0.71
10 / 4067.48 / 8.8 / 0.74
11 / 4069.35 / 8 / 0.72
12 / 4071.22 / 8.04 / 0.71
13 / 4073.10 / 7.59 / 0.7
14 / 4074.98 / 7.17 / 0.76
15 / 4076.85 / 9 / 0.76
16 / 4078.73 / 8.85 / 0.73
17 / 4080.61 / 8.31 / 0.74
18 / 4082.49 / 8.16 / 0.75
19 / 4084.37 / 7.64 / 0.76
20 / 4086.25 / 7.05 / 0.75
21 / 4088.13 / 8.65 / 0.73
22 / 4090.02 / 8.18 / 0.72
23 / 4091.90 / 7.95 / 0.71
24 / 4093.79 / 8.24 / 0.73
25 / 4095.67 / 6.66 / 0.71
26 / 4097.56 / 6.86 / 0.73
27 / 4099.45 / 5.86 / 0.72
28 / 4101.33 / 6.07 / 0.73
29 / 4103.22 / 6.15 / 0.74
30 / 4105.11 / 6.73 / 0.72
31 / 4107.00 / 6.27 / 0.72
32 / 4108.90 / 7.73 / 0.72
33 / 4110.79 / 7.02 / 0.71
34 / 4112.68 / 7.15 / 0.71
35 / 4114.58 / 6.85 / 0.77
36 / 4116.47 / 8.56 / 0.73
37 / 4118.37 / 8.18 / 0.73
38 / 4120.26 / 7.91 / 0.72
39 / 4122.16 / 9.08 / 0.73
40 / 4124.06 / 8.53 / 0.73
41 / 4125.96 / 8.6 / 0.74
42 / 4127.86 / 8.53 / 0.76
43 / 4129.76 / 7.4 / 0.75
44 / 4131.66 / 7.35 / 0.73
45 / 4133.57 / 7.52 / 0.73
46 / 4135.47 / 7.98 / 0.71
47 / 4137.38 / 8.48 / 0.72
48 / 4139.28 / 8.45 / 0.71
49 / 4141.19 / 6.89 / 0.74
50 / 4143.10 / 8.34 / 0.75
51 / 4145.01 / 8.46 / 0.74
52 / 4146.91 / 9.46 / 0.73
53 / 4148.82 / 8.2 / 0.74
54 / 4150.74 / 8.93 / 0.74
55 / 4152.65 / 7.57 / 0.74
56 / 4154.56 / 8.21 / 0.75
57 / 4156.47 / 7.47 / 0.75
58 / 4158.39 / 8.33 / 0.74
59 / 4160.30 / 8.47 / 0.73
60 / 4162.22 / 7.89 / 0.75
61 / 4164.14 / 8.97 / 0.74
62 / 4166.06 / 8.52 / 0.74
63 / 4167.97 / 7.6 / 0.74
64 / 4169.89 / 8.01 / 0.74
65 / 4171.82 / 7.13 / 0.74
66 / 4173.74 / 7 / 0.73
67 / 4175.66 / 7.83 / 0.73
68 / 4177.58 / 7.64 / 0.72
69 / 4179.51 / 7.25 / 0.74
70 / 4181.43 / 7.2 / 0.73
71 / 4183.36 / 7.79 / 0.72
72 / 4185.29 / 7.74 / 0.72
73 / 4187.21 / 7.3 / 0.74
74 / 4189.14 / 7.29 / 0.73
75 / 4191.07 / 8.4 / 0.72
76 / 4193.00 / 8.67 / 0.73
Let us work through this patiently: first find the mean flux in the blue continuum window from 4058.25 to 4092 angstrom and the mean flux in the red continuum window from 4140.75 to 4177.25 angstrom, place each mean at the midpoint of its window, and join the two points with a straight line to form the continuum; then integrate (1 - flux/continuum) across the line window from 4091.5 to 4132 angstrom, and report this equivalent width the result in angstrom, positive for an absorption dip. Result 2.8 angstrom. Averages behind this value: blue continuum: 7.93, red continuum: 8.08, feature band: 7.44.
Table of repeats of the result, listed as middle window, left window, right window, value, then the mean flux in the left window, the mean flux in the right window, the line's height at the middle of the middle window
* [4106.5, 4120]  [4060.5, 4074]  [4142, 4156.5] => 1.05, 7.72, 8.37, 8.08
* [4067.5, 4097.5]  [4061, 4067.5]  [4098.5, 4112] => -3.93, 7.42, 6.56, 7.04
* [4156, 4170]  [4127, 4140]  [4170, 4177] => -1.17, 7.95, 7.42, 7.56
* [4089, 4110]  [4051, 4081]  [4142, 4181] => 2.61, 7.93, 8.05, 7.97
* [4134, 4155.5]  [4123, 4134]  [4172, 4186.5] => -1.12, 8.02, 7.47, 7.84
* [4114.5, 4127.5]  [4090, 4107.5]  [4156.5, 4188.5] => -2.23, 6.85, 7.78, 7.13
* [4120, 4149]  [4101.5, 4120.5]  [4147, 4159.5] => -1.70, 7.18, 8.22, 7.76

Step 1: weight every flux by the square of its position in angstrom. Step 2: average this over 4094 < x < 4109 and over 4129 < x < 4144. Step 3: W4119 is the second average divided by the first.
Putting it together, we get 1.2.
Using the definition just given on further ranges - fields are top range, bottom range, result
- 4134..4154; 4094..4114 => 1.25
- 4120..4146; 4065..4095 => 1.03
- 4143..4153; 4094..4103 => 1.35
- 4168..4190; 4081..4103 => 1.06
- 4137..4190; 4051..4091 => 1.05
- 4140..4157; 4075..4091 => 1.04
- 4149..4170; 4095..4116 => 1.25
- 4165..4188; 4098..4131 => 1.05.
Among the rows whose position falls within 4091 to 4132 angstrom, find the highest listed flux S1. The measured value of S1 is 9.08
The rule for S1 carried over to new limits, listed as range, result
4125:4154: 9.46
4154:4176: 8.97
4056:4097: 9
